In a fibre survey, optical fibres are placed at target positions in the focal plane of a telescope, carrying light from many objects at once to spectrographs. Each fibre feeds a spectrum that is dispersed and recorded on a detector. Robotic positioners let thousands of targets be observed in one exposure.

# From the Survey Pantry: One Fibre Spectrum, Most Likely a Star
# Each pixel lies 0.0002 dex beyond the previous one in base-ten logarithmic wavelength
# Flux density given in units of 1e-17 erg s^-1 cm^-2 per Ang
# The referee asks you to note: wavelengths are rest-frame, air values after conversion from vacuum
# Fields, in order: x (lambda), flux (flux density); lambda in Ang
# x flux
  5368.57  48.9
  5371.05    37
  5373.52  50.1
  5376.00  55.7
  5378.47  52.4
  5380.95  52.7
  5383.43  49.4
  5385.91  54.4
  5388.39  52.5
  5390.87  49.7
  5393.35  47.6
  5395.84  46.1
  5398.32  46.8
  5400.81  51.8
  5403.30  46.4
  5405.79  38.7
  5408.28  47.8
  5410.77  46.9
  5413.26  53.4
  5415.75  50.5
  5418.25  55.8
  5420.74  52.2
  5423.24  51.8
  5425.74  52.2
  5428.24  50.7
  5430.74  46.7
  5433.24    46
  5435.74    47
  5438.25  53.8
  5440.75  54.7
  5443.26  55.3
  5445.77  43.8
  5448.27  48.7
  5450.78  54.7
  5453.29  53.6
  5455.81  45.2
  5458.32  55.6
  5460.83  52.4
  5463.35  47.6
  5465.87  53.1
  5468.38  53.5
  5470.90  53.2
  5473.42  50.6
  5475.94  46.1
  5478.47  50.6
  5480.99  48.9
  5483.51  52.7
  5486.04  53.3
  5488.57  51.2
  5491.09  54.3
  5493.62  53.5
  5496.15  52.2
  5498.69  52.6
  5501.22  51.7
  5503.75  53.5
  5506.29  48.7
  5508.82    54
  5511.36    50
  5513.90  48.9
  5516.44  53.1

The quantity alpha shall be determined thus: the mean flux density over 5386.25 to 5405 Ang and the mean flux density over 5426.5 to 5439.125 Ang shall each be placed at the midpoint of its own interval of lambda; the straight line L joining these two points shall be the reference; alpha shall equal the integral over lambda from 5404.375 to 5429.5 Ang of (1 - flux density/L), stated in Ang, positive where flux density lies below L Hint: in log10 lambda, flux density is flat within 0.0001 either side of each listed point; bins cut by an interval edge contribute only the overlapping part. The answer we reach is -0.62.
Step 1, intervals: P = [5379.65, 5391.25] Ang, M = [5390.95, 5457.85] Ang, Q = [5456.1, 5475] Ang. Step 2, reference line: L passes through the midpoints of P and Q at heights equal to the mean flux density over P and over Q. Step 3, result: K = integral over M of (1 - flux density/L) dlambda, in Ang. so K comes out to 2.9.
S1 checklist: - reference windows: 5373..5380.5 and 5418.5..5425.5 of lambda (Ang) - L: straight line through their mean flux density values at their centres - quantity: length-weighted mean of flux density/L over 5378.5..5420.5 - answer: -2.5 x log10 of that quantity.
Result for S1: 0.068 mag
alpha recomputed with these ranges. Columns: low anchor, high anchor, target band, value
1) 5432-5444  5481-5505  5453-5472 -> 0.1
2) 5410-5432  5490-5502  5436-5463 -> 0.2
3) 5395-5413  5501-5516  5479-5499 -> -0.7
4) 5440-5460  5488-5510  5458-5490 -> 0.4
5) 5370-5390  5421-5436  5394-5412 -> 1.3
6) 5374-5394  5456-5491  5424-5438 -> 0.7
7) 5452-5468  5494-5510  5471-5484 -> 0.5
